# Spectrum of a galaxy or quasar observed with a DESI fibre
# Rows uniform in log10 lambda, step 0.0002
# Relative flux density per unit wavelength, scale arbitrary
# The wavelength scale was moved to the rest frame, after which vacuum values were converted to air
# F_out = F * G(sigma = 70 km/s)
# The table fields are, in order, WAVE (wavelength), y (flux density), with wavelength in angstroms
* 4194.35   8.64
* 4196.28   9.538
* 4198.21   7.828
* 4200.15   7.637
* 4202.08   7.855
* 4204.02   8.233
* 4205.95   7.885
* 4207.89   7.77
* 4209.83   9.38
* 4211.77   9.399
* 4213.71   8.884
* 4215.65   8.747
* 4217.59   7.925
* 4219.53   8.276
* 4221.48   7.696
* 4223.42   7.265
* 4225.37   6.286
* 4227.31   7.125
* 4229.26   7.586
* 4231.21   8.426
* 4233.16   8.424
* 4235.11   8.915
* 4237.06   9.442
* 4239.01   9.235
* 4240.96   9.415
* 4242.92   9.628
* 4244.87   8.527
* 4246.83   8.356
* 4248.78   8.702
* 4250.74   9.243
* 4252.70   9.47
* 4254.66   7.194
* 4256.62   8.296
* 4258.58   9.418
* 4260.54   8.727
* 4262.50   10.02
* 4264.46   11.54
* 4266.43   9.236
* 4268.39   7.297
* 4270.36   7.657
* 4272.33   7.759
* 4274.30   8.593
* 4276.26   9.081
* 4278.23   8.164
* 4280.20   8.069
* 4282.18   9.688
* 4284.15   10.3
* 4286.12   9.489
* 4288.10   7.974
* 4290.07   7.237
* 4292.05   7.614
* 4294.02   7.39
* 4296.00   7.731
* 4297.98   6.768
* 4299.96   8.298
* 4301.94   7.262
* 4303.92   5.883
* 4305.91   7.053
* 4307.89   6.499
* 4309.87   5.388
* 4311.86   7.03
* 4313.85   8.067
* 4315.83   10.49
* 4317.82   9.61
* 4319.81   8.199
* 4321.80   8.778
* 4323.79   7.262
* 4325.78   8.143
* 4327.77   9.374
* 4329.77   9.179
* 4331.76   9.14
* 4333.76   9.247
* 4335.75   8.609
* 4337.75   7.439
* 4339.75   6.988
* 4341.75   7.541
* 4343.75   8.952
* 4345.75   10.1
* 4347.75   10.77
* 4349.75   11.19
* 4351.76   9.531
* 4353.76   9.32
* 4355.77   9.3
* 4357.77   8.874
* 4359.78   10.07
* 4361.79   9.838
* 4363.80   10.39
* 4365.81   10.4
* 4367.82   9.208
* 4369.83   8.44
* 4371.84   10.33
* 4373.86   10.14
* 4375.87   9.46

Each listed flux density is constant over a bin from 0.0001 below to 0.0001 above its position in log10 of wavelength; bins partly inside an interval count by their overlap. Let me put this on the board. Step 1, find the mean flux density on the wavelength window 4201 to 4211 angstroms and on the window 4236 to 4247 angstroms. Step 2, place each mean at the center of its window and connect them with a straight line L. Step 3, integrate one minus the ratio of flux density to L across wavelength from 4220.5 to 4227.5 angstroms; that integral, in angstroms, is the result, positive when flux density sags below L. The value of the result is 1.3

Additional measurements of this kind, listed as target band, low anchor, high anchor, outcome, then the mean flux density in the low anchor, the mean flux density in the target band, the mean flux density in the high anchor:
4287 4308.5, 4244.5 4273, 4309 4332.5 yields 3.2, 8.78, 7.27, 8.4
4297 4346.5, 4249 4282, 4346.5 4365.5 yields 7.6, 8.76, 8.04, 9.94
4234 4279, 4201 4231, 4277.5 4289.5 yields -1.7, 8.03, 8.87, 8.9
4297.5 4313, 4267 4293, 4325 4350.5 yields 3.3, 8.39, 6.78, 8.96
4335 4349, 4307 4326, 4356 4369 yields 0.5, 7.95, 8.68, 9.75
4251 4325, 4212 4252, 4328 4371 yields 4.9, 8.43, 8.24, 9.27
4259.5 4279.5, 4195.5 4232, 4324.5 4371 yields -0.6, 8.08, 8.8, 9.21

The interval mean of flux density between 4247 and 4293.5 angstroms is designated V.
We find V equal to 8.71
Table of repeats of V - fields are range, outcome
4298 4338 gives 8.03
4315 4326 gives 8.76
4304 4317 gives 7.34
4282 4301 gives 8.19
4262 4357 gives 8.46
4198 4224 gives 8.22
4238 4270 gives 8.99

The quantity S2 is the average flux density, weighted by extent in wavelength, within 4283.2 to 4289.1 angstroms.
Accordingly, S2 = 9.25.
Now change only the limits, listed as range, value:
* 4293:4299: 7.31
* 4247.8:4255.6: 8.66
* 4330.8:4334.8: 9.19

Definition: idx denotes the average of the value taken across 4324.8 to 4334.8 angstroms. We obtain 9.02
